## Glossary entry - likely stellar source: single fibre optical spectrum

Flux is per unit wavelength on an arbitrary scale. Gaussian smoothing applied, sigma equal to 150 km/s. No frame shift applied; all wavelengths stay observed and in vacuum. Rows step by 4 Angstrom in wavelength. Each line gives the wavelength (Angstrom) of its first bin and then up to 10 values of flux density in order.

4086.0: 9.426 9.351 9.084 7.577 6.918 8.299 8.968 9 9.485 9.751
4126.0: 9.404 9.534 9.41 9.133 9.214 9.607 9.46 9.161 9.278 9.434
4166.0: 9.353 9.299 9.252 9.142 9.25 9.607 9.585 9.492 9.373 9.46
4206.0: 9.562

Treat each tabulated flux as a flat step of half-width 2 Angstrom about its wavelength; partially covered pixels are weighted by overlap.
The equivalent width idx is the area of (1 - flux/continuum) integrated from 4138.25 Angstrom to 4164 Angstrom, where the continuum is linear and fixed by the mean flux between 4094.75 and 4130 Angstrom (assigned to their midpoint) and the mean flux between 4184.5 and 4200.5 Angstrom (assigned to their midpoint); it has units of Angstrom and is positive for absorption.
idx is -0.7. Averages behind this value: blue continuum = 8.74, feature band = 9.34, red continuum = 9.51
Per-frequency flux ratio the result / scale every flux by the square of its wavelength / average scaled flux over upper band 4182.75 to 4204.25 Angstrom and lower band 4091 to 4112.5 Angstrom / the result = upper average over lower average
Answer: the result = 1.2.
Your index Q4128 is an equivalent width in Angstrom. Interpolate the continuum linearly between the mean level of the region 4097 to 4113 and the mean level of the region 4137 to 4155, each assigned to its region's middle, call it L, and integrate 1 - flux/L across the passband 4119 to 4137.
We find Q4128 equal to -1.5 Angstrom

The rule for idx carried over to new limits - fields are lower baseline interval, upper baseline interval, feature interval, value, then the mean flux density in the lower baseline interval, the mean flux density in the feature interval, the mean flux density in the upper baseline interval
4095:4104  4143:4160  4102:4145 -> -4.1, 7.45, 9.12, 9.37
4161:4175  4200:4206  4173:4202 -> 0.1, 9.33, 9.4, 9.49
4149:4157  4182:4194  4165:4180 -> 0.3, 9.29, 9.26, 9.52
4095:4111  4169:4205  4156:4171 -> -0.6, 7.95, 9.34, 9.39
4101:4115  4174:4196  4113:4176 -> -3.8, 8.34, 9.37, 9.4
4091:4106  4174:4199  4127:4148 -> -1.8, 8.02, 9.38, 9.4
